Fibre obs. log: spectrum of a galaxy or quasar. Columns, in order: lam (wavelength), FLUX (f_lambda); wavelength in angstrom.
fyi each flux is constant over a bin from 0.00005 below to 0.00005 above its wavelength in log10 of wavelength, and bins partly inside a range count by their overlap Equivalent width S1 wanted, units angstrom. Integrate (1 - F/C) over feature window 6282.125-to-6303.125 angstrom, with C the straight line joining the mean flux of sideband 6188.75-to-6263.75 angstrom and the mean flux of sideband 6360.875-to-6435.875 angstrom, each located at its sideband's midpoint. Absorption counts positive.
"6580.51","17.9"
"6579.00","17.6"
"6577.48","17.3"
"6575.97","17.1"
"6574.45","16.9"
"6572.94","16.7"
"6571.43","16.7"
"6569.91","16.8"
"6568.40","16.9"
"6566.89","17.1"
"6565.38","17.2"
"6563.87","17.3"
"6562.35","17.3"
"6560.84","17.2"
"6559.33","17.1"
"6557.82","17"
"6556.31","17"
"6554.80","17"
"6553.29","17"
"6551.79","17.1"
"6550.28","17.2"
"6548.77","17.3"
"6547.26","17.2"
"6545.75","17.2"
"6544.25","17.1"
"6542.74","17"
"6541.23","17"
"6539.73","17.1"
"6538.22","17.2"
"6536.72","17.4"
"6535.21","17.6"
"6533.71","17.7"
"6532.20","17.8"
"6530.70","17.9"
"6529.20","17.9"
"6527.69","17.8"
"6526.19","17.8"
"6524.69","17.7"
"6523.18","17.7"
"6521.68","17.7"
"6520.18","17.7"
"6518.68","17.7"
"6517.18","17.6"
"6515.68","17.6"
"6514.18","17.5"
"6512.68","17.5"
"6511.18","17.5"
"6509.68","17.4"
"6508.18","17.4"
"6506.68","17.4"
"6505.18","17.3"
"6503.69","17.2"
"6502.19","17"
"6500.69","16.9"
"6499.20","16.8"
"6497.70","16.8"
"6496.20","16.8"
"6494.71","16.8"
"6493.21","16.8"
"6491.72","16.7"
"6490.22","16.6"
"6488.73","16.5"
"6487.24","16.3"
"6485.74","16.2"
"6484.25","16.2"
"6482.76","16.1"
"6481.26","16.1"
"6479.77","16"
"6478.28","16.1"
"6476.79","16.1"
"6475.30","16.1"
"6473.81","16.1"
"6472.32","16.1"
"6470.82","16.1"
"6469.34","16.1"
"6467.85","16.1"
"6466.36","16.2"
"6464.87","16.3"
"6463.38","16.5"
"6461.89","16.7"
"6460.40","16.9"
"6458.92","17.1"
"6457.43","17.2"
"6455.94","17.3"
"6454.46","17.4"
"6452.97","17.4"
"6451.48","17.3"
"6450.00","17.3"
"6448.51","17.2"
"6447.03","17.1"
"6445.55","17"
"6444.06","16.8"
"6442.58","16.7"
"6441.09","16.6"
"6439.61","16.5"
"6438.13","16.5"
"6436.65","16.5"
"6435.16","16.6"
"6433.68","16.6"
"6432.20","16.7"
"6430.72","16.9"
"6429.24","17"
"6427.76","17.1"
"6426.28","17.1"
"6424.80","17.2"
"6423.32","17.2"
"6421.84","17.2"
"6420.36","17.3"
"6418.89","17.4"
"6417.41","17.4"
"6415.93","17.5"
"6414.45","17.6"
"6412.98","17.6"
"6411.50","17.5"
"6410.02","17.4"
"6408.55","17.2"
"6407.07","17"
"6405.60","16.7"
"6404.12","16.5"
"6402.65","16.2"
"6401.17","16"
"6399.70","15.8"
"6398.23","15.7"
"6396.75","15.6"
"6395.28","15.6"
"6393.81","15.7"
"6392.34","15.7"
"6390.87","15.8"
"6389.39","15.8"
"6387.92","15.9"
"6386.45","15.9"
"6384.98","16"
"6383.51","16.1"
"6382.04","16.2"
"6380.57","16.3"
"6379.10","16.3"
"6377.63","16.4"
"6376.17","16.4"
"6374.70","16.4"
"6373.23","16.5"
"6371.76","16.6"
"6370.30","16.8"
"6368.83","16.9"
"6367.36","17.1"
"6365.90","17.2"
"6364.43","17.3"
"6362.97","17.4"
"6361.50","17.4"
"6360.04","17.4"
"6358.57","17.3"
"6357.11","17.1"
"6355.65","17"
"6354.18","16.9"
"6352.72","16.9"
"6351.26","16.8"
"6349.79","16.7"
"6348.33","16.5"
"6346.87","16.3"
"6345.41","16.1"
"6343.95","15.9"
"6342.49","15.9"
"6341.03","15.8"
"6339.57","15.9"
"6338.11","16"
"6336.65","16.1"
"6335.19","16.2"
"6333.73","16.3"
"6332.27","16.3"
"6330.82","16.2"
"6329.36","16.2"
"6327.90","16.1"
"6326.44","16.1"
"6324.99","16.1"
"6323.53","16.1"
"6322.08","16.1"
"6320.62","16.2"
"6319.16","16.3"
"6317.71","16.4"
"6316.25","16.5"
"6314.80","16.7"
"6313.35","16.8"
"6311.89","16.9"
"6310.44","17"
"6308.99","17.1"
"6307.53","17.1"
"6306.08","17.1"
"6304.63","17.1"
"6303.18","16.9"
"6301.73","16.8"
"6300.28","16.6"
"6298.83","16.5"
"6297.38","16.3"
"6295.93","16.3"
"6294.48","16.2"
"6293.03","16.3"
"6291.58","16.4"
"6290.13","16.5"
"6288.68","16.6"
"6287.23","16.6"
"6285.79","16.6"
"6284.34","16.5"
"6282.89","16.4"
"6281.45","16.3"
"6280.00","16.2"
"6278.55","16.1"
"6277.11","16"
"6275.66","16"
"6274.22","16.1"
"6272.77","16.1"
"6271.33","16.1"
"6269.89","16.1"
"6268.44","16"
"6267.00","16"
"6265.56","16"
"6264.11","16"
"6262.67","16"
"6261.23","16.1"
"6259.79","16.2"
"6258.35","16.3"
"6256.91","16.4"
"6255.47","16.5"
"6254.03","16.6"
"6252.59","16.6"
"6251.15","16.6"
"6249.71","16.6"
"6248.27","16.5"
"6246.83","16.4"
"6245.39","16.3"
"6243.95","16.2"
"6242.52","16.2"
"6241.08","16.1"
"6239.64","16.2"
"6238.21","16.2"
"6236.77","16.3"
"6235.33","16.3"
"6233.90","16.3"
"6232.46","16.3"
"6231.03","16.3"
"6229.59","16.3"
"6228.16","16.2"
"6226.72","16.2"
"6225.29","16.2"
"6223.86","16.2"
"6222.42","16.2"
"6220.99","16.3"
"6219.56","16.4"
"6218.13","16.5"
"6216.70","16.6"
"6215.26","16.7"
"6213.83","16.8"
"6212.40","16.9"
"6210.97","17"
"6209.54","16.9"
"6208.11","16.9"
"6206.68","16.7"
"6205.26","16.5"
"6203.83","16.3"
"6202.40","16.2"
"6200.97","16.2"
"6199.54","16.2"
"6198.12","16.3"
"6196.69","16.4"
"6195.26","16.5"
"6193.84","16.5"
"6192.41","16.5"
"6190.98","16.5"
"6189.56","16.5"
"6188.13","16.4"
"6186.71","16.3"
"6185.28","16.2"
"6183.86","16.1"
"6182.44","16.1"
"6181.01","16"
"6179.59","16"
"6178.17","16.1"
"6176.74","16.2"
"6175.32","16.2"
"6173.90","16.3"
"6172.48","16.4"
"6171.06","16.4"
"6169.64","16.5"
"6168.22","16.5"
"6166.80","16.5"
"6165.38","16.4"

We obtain 0.02 angstrom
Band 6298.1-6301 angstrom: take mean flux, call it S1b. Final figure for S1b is 16.6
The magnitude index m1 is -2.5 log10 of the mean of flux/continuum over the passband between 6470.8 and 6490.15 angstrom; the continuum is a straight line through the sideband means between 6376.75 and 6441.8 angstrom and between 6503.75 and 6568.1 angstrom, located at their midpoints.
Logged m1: 0.06 mag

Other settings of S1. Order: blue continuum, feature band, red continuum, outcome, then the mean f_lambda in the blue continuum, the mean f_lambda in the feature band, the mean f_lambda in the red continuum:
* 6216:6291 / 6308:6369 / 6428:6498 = -0.51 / 16.3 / 16.6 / 16.6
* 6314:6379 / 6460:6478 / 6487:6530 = 0.87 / 16.5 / 16.3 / 17.3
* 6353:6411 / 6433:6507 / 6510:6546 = 2.02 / 16.5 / 16.7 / 17.5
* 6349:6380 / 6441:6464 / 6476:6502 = -0.63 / 16.9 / 17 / 16.5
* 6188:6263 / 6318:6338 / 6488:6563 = 0.63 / 16.4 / 16.2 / 17.3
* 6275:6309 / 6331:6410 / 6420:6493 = 0.79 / 16.5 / 16.4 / 16.7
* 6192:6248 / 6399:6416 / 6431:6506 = -0.32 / 16.4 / 16.9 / 16.6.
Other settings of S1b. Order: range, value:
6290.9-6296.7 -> 16.3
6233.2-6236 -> 16.3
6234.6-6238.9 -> 16.3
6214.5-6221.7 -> 16.5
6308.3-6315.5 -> 16.9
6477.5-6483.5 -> 16.1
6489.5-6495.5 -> 16.7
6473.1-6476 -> 16.1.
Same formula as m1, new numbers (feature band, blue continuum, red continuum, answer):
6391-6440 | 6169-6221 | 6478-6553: 0.01 mag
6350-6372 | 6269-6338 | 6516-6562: -0.03 mag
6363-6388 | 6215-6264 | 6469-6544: 0.01 mag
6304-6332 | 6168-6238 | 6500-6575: 0.01 mag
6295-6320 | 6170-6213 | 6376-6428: -0.02 mag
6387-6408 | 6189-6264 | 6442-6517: 0.04 mag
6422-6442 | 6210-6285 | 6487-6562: 0.01 mag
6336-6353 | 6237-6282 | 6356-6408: 0.01 mag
